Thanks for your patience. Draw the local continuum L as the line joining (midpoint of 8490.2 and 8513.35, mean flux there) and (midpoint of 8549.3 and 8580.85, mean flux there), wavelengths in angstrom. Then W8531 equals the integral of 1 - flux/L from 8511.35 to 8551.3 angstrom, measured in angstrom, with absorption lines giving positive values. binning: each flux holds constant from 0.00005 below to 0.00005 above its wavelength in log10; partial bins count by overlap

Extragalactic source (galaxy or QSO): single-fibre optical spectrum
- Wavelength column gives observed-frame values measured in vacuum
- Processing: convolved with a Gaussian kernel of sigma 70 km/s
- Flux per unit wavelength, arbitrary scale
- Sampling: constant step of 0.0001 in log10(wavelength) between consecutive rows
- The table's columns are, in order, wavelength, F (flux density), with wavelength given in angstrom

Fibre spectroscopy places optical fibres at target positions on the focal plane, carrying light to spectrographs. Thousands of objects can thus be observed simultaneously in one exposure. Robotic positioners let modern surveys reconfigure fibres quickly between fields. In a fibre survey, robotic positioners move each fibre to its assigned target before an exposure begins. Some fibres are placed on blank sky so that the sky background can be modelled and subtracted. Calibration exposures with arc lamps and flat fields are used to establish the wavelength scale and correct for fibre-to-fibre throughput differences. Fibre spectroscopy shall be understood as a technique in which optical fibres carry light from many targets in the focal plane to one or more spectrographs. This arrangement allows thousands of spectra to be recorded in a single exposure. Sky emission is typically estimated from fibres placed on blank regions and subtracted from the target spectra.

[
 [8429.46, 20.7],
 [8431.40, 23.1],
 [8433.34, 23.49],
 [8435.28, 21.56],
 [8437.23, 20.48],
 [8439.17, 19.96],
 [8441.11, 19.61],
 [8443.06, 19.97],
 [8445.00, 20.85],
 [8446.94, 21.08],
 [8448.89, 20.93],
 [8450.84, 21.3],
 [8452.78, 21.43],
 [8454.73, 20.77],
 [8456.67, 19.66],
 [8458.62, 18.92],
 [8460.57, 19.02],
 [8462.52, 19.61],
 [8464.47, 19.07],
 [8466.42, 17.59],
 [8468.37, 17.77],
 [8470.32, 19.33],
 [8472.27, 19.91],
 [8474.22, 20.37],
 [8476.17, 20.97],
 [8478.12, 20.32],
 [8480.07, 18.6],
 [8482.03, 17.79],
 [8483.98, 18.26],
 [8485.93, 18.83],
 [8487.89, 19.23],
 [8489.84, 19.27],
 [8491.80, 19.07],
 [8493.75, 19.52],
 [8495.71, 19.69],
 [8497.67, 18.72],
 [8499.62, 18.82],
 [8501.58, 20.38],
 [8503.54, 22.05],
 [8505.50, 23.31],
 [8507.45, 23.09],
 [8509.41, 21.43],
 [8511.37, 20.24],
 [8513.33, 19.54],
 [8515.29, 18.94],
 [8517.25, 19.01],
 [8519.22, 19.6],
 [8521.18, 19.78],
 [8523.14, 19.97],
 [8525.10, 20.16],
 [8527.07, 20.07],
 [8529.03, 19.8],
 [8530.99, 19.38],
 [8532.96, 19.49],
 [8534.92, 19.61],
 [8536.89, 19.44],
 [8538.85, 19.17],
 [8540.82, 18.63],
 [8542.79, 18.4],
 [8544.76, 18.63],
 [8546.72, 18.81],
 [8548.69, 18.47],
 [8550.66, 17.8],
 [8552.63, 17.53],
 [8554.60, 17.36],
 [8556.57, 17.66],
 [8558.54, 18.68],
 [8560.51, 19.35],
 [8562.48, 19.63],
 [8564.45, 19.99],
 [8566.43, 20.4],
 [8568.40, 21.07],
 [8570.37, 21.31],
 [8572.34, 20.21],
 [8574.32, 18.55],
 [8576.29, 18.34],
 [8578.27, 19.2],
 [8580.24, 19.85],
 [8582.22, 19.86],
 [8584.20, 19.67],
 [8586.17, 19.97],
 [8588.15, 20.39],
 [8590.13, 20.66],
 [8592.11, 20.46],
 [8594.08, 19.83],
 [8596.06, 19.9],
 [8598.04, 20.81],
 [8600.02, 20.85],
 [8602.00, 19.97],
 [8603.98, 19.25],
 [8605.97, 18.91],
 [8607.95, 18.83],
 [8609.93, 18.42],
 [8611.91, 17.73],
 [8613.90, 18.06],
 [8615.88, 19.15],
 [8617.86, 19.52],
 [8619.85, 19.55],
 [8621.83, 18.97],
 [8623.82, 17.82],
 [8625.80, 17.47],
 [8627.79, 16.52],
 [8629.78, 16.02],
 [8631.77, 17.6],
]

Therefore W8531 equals 1.2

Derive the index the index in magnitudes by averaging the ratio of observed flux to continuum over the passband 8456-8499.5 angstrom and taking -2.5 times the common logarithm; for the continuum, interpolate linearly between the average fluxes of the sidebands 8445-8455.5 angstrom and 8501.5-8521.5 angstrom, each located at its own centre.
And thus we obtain 0.10 mag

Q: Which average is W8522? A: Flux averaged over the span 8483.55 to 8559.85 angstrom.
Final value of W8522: 19.4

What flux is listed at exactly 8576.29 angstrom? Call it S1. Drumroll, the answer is 18.34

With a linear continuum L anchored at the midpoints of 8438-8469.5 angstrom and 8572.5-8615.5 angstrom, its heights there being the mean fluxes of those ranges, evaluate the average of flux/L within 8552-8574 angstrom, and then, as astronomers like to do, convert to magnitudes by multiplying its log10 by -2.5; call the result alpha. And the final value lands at 0.01 mag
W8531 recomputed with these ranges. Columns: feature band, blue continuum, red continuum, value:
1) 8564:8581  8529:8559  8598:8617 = -0.9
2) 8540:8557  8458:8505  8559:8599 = 1.4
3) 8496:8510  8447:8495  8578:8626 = -1.1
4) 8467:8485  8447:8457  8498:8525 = 1.3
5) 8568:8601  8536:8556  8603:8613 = -2.7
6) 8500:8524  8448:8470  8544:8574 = -1.5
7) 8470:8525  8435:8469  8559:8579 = 0.1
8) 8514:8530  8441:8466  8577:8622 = 0.2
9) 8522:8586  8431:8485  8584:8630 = 0.6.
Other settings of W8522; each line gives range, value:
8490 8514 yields 20.5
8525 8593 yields 19.4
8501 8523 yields 20.6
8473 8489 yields 19.3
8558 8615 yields 19.7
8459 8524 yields 19.7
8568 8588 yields 19.8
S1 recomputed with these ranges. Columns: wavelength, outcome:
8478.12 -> 20.32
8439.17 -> 19.96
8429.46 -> 20.7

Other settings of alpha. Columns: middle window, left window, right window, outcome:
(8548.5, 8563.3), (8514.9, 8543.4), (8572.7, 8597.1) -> 0.07 mag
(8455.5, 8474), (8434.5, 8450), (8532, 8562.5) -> 0.06 mag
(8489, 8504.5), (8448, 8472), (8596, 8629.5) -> -0.01 mag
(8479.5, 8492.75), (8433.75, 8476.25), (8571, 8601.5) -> 0.07 mag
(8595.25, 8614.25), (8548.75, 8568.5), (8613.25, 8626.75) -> -0.03 mag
